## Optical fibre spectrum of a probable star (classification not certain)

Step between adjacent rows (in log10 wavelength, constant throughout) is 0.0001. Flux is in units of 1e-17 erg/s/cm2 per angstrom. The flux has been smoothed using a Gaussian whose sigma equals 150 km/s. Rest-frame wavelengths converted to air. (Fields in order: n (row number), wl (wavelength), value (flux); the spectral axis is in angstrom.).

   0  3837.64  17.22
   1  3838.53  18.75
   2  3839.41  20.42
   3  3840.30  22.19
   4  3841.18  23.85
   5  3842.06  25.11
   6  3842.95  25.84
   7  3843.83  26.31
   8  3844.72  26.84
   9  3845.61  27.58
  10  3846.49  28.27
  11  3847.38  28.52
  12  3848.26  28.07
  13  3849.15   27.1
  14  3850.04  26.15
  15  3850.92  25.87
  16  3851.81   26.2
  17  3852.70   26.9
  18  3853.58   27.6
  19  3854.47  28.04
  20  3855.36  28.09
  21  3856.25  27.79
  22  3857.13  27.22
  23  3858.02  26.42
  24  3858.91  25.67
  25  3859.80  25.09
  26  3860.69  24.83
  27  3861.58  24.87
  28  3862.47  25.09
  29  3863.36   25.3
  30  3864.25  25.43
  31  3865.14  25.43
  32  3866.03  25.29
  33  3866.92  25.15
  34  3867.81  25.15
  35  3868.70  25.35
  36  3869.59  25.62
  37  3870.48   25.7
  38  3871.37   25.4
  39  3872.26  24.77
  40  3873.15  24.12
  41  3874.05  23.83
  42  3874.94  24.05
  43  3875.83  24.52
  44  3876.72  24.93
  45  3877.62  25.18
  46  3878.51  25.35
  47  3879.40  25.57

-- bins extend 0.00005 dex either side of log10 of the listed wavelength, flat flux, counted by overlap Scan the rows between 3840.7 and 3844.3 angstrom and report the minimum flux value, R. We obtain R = 23.85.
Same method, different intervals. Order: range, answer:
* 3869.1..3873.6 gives 24.12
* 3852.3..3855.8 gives 26.9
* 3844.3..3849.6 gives 26.84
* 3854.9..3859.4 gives 25.67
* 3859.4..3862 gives 24.83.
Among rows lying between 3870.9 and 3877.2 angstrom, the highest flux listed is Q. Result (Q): 25.4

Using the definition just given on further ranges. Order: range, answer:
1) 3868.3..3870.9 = 25.7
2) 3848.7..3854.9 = 28.04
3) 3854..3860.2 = 28.09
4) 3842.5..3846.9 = 28.27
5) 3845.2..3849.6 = 28.52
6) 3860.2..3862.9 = 25.09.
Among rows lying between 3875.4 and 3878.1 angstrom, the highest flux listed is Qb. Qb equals 25.18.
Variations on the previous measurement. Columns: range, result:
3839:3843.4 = 25.84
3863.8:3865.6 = 25.43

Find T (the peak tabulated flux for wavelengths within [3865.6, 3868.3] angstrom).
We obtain 25.29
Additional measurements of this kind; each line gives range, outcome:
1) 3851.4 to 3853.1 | 26.9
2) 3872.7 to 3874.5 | 24.12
